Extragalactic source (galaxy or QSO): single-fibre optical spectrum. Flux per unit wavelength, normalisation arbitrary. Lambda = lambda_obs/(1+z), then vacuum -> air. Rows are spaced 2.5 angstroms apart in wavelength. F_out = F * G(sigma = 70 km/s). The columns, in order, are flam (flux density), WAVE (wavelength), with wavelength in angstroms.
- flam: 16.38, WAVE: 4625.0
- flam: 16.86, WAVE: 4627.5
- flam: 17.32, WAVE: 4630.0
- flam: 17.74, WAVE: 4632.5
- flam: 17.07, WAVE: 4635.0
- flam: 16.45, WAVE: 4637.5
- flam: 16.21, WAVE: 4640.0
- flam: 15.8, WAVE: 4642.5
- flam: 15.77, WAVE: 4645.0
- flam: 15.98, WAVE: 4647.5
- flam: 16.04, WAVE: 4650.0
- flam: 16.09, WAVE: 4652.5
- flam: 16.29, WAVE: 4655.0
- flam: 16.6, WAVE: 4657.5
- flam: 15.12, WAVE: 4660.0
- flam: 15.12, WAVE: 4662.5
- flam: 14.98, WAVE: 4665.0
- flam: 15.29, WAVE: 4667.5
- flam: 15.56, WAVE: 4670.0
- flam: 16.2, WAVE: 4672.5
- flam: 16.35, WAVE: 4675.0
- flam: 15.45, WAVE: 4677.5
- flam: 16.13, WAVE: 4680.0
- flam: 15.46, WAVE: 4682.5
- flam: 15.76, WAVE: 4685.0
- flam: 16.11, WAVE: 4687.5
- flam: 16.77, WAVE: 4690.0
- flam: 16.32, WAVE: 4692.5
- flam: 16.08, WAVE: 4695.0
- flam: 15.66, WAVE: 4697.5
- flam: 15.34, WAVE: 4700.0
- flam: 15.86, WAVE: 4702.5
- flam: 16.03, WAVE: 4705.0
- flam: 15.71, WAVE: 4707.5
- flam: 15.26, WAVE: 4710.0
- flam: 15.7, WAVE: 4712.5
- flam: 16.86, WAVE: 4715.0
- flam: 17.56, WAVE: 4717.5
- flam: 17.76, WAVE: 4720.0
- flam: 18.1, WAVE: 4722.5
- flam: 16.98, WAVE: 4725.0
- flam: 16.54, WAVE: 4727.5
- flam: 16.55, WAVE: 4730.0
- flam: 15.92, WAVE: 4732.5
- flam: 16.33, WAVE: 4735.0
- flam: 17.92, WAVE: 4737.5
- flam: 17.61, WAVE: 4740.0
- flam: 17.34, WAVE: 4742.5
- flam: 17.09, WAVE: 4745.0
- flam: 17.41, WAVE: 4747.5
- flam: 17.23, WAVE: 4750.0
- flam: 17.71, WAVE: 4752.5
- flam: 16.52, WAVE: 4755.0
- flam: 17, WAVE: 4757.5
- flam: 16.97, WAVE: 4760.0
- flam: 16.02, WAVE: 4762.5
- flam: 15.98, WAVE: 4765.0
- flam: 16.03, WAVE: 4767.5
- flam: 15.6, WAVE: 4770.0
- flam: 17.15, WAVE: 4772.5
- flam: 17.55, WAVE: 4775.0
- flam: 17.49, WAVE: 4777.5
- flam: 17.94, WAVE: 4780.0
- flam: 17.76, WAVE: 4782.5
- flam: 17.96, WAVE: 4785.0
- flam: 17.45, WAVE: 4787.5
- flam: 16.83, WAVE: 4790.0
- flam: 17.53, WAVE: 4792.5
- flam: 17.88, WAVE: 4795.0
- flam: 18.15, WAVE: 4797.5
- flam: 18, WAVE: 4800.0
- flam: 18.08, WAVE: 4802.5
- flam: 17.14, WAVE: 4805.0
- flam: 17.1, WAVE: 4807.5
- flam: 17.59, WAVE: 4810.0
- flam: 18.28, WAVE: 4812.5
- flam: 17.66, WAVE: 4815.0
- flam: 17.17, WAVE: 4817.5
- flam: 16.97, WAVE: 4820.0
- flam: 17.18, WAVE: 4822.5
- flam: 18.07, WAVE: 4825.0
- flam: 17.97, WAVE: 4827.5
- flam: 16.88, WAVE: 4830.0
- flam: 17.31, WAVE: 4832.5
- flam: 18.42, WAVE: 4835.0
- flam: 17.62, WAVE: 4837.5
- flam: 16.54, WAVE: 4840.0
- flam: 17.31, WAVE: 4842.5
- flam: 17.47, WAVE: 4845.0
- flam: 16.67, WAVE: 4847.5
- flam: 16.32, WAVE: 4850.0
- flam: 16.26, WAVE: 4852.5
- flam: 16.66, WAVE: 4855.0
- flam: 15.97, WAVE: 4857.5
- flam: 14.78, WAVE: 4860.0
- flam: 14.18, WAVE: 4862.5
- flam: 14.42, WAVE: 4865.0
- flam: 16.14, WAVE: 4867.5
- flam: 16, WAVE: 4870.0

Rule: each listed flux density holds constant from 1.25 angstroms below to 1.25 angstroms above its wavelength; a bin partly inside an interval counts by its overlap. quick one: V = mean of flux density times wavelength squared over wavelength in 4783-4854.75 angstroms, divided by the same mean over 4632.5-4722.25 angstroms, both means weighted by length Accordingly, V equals 1.2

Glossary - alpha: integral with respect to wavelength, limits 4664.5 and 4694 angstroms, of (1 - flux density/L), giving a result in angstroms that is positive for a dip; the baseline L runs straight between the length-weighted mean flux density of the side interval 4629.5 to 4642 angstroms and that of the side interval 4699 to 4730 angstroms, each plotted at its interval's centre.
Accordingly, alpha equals 1.36 angstroms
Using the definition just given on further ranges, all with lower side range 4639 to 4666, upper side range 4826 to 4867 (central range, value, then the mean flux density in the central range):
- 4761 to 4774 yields 0.04 angstroms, 16.2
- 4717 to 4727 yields -0.90 angstroms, 17.5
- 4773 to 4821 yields -3.63 angstroms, 17.6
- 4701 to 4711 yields 0.19 angstroms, 15.7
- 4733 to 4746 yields -0.83 angstroms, 17.2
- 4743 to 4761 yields -1.05 angstroms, 17.1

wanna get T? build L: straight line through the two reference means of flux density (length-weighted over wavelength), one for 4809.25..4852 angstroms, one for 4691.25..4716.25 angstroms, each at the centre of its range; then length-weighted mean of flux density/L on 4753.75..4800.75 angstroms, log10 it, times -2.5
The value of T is -0.03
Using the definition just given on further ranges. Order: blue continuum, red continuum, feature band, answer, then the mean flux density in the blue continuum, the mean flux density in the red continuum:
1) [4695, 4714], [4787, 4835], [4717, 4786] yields -0.04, 15.7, 17.6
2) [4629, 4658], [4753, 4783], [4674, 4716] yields 0.05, 16.4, 16.8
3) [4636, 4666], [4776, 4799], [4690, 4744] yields 0.01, 15.9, 17.7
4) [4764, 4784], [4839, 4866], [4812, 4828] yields -0.07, 17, 16.1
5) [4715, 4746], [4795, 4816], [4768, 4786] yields 0.01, 17.1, 17.8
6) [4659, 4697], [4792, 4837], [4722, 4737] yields -0.02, 15.8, 17.6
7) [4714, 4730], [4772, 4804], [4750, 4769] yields 0.05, 17.2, 17.7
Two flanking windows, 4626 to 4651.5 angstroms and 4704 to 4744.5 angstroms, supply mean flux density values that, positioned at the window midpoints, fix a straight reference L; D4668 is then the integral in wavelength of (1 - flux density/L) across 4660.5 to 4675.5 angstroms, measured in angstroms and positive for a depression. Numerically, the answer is 1.0 angstroms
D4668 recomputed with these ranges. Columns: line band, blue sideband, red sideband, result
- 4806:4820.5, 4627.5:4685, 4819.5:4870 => -0.8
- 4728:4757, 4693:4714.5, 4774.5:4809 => -0.8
